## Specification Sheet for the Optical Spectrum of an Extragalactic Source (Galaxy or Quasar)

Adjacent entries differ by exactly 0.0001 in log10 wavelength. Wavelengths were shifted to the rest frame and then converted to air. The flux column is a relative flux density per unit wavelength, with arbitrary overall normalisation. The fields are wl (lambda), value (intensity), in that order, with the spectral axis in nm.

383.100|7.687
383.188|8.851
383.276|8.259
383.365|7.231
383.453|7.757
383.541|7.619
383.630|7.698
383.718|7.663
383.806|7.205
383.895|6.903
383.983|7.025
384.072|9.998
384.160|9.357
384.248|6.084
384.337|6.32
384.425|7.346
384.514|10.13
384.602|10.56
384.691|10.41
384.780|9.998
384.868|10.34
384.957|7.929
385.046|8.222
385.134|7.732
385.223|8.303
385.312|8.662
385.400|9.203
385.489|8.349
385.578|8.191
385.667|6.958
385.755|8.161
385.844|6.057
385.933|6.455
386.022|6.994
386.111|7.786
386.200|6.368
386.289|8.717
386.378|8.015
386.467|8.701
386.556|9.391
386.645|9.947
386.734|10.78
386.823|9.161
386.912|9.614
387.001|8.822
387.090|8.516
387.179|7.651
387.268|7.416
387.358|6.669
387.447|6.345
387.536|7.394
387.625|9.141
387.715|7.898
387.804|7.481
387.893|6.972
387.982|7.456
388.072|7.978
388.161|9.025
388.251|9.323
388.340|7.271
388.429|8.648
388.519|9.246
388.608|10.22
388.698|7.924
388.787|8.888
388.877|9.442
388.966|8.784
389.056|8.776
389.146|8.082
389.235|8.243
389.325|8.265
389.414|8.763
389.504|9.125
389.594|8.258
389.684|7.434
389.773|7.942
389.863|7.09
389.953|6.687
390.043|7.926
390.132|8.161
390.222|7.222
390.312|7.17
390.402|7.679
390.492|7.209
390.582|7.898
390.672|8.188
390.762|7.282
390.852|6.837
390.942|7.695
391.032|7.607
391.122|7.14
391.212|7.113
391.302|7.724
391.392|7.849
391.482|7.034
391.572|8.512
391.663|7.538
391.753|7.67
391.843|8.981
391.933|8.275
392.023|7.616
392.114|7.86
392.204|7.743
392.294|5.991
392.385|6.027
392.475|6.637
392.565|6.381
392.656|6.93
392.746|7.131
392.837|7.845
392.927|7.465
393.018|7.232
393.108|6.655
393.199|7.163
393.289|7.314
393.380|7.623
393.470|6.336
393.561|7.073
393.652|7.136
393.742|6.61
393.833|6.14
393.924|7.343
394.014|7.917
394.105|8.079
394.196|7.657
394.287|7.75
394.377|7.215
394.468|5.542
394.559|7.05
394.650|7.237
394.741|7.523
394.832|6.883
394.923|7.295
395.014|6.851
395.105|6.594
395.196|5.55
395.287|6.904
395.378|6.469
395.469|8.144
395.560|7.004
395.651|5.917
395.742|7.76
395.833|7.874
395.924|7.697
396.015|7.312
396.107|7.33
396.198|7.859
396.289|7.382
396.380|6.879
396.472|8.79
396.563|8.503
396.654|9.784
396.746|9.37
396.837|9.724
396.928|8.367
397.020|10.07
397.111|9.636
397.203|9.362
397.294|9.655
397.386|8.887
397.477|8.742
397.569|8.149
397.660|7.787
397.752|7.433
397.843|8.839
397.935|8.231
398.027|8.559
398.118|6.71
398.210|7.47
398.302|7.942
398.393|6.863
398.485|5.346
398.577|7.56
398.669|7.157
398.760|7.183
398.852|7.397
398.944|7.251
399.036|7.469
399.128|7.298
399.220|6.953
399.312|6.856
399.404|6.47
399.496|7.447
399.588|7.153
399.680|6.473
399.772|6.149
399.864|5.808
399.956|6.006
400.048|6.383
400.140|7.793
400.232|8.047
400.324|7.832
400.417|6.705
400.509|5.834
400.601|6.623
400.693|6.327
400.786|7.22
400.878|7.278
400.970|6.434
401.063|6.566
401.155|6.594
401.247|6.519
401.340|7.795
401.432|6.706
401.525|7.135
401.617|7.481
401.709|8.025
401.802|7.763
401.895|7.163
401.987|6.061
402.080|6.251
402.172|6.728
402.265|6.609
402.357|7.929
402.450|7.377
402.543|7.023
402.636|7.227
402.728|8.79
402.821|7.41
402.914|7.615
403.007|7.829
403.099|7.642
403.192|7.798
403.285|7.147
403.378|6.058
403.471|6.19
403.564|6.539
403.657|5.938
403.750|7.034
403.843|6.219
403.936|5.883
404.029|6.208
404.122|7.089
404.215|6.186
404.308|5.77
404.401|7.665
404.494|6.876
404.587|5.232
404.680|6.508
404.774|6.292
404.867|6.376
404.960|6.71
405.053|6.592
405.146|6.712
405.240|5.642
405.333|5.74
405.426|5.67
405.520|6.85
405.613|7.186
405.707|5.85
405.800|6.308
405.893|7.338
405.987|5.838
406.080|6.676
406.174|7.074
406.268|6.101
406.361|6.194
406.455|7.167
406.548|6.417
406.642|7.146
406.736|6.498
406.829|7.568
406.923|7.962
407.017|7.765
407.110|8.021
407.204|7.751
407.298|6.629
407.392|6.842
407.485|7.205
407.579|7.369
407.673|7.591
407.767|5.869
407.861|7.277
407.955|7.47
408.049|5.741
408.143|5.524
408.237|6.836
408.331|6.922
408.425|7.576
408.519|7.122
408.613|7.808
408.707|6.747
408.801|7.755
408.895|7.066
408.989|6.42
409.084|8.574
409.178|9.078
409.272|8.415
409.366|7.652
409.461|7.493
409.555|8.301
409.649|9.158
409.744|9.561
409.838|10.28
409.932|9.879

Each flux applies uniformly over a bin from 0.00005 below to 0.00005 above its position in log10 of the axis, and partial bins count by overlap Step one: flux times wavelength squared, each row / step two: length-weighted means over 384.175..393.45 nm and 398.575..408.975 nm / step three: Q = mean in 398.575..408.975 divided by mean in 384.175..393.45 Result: 0.93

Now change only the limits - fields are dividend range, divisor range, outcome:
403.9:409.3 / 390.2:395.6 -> 1.01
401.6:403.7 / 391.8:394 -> 1.05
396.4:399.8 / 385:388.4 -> 1.04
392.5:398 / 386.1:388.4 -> 0.97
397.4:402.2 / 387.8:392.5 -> 0.95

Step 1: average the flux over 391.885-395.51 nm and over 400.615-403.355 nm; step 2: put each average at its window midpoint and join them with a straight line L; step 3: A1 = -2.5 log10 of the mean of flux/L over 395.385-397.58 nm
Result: -0.17 mag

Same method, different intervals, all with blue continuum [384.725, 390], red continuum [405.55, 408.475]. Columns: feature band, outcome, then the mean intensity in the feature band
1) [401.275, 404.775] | 0.038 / 6.93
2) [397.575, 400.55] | 0.044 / 7.15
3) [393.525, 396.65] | 0.068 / 7.25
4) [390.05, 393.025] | 0.073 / 7.45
